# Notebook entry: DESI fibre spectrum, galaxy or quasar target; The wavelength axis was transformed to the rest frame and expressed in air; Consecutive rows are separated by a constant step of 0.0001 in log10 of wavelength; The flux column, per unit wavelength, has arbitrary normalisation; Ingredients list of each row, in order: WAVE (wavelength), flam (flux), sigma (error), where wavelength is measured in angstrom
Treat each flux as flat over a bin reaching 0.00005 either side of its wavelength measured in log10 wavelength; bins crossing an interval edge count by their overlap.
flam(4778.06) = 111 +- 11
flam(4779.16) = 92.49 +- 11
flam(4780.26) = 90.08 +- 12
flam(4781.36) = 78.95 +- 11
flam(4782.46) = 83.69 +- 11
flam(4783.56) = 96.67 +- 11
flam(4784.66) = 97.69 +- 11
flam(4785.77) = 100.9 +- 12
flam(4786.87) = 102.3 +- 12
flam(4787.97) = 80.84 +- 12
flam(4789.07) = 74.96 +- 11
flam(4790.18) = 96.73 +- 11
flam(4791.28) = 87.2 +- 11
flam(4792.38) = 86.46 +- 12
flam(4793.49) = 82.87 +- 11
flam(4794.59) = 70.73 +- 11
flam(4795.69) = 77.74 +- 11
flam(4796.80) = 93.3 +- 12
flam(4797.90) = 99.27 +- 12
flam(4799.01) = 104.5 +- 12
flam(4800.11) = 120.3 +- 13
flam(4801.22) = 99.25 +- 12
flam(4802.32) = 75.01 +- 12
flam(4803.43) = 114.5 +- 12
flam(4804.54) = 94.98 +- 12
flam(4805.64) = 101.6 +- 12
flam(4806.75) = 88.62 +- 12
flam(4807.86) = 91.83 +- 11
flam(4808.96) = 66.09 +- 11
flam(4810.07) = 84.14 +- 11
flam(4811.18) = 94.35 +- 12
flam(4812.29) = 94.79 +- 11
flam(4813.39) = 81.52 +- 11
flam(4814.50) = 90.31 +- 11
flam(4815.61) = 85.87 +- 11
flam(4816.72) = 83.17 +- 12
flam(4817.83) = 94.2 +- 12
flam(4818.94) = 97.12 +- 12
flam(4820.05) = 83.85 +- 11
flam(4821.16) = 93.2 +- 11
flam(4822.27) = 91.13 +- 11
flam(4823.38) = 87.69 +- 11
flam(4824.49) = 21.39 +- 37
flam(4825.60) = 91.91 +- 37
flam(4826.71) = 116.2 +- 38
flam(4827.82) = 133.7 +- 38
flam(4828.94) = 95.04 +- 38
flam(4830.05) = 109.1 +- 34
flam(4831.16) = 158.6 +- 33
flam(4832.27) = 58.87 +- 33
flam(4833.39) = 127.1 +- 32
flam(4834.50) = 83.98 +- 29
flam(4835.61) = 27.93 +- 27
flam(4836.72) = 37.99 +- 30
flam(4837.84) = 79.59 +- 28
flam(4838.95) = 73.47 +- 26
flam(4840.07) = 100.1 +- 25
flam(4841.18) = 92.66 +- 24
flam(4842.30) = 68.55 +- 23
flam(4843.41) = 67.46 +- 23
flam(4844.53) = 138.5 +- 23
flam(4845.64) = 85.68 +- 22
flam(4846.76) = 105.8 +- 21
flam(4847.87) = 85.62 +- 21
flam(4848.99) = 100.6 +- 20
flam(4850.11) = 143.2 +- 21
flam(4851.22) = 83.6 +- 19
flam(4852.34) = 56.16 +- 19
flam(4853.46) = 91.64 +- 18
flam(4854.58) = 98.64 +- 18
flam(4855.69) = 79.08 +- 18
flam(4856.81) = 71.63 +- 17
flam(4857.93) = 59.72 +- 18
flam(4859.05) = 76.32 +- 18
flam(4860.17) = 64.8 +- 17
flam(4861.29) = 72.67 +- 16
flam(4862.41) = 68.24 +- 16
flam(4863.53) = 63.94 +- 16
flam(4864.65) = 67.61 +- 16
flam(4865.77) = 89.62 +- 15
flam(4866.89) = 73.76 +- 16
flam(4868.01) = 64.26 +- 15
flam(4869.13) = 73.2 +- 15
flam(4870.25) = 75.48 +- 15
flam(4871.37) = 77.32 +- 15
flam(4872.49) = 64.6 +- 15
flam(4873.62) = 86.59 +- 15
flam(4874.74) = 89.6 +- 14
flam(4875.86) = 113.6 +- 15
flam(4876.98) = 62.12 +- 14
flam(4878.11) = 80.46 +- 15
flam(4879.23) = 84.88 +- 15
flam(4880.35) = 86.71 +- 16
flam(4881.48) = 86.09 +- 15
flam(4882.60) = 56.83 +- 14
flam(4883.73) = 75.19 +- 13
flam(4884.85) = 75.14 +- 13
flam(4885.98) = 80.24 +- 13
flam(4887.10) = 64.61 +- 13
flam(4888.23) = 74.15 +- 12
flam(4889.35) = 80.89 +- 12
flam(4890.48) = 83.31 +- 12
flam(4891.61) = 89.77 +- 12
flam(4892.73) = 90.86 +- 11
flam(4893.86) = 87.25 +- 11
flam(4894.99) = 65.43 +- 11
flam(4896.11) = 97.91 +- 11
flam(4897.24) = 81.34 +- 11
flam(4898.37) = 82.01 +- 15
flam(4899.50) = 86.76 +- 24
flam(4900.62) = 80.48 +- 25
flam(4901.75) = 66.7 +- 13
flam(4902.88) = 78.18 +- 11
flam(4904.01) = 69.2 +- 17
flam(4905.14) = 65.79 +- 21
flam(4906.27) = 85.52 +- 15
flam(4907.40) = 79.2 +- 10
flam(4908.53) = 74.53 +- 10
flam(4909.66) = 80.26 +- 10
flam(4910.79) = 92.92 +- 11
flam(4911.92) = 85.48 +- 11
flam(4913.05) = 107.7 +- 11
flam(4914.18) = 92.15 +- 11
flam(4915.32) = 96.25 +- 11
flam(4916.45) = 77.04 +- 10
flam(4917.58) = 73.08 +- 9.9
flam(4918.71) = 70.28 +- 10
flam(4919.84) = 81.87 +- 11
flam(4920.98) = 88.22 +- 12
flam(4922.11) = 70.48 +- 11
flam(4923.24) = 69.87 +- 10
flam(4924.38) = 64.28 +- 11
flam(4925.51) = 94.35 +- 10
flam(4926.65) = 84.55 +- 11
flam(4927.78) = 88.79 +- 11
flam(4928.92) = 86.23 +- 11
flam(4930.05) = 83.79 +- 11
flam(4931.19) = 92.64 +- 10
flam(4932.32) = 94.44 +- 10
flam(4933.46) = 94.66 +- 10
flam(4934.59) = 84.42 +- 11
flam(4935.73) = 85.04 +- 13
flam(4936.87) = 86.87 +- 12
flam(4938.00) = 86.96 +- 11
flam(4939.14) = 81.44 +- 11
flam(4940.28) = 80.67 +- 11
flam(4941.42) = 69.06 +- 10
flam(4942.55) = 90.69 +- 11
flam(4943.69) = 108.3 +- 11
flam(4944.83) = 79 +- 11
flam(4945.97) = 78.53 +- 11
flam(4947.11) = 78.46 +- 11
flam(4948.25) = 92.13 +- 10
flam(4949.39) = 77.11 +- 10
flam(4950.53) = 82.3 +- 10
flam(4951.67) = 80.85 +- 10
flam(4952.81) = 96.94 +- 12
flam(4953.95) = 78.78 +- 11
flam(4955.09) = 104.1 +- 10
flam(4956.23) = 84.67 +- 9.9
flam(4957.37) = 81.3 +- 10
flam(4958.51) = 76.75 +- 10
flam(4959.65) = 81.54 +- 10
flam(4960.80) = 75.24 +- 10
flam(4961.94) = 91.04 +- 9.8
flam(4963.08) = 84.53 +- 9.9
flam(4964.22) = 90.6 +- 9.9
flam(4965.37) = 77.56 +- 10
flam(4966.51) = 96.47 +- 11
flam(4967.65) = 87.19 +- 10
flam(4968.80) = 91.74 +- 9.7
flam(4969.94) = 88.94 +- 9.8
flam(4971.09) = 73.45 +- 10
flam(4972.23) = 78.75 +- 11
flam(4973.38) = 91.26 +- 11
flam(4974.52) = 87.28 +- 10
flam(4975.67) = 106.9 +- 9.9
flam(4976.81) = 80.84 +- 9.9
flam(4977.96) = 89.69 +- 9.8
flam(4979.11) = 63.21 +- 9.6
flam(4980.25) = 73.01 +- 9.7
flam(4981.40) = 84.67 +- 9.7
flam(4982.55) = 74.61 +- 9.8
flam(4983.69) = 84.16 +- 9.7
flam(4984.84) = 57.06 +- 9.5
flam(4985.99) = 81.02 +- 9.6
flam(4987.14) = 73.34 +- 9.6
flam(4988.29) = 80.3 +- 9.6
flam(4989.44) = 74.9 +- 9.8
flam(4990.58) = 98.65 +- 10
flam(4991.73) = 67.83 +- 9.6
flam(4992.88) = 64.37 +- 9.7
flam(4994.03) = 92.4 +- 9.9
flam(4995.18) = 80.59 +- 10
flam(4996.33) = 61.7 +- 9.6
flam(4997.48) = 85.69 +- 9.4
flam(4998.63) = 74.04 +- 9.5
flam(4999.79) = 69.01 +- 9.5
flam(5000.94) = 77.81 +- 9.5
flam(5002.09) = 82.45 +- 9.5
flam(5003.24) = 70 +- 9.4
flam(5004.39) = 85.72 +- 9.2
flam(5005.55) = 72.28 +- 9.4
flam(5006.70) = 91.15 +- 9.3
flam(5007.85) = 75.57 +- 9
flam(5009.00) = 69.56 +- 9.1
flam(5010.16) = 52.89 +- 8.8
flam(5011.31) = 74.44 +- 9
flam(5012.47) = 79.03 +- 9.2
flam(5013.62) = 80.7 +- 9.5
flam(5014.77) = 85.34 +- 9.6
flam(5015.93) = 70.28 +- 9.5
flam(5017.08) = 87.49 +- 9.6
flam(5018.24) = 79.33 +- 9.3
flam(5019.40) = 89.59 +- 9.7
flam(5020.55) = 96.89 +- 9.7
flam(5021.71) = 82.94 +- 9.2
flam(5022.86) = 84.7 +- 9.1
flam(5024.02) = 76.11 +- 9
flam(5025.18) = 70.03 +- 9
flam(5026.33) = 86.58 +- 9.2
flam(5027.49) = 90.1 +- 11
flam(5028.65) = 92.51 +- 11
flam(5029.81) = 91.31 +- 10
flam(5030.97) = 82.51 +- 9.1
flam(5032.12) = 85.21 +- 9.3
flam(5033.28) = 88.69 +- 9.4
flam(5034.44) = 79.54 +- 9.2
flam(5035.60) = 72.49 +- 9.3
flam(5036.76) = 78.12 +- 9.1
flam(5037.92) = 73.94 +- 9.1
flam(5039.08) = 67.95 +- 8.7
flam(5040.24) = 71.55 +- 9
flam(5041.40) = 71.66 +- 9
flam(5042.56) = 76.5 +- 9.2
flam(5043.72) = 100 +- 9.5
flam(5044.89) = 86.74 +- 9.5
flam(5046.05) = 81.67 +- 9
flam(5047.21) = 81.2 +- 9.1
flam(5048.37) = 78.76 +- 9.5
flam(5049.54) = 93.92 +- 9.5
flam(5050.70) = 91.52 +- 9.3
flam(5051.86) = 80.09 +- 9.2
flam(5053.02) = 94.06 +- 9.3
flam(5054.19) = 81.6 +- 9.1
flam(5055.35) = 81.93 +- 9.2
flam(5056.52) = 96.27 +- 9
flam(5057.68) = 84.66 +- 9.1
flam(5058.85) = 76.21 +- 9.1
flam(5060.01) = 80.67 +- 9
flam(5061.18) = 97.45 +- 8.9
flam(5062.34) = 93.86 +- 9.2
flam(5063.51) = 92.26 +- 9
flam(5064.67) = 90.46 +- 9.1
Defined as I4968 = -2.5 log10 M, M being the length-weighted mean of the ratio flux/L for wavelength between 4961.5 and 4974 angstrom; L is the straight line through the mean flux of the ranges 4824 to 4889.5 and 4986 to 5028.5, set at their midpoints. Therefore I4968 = -0.09 mag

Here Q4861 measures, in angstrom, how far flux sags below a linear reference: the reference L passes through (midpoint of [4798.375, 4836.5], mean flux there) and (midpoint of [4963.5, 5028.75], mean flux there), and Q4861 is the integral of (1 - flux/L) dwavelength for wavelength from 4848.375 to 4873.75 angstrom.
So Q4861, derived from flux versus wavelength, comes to 3.1 angstrom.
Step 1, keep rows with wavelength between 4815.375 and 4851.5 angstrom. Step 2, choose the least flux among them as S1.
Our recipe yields 21.39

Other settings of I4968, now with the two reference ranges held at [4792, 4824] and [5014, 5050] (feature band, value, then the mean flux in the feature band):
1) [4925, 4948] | -0.008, 86.5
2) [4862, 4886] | 0.145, 77.1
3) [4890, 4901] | 0.034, 84.6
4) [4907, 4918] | 0.007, 86.1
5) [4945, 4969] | 0.002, 84.9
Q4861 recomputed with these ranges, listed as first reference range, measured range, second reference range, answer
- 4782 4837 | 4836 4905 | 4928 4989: 6.03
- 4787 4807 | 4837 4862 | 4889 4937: 0.68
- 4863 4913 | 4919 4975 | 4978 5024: -4.47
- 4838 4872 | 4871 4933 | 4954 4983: 1.30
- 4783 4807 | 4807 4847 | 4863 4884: -0.88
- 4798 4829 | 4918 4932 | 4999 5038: 0.68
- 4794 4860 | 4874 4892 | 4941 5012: 1.26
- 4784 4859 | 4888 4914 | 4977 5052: 0.98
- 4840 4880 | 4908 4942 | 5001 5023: -1.16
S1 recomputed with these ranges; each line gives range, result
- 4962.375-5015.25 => 52.89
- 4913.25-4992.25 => 57.06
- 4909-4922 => 70.28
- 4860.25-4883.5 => 56.83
